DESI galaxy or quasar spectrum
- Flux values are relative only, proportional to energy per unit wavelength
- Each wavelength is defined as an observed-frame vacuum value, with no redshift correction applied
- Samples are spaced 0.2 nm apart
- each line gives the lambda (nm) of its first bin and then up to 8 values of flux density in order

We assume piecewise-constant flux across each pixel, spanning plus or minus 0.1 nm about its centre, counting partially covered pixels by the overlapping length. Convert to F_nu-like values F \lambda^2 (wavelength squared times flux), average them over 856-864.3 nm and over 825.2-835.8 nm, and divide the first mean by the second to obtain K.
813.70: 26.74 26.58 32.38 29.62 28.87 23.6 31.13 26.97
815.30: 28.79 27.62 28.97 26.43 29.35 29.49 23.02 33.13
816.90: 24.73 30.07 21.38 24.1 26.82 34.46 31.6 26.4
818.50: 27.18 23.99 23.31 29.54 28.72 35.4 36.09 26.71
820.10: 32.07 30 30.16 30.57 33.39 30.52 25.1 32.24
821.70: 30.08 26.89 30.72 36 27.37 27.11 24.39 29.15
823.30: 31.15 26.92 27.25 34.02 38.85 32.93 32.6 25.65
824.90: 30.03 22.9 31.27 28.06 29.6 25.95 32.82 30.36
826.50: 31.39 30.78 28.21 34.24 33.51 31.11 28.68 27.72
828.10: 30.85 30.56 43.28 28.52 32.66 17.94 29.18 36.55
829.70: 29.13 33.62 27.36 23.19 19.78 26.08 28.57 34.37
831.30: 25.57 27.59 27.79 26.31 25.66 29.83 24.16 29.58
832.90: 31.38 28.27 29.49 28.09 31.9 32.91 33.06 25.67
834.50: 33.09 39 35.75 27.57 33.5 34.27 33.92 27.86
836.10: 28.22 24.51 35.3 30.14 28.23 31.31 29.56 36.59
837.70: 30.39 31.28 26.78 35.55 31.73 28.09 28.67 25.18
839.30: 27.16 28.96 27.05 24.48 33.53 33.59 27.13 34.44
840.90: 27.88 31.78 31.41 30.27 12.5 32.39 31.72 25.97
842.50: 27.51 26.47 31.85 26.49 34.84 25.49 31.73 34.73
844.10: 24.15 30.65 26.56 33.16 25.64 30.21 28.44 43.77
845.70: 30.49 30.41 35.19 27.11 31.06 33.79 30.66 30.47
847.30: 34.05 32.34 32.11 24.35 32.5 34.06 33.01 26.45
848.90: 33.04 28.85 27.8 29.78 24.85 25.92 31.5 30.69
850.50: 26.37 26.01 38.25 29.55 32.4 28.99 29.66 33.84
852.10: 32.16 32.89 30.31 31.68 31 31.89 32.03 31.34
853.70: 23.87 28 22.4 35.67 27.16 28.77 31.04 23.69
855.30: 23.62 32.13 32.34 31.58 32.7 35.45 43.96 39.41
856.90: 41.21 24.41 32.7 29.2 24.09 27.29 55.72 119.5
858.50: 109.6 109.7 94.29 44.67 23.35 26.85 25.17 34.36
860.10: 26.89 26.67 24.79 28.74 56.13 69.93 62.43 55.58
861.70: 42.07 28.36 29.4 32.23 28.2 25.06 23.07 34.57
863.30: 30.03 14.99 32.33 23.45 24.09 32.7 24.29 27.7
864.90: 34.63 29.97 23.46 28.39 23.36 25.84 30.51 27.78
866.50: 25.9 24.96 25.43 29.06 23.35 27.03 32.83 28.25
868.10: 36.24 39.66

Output 1.47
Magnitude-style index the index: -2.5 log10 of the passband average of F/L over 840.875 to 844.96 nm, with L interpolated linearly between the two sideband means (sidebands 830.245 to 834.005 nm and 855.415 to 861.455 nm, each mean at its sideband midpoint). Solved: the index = 0.220 mag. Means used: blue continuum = 28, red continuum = 45.6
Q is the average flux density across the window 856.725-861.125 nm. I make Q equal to 47.4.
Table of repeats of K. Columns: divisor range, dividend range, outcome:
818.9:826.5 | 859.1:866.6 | 1.16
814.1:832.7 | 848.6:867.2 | 1.28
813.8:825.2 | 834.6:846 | 1.09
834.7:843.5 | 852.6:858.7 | 1.34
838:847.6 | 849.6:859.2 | 1.30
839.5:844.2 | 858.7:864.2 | 1.34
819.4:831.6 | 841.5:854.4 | 1.06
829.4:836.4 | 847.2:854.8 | 1.07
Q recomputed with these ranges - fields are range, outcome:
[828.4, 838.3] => 30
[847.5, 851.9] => 30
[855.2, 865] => 39.4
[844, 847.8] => 31.1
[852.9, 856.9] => 31.2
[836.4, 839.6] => 30.3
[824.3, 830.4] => 30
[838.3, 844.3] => 29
